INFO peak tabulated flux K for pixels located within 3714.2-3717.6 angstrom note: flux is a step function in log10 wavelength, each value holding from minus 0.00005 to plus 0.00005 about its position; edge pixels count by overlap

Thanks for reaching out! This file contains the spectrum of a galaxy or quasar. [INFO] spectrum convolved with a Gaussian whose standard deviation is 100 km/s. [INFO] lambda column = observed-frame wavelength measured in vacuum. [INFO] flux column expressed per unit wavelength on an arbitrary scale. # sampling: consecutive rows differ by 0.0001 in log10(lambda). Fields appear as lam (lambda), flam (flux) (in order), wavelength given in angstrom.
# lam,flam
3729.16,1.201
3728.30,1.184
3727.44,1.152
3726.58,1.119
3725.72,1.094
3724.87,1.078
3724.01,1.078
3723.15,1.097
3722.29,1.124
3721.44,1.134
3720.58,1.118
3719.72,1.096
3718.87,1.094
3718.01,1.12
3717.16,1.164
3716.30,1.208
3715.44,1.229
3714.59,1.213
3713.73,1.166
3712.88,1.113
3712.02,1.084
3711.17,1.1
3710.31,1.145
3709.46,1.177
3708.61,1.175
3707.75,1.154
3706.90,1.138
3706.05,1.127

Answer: 1.229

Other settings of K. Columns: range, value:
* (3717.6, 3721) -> 1.12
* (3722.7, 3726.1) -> 1.097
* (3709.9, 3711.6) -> 1.145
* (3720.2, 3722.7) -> 1.134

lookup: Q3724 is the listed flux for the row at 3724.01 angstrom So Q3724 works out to 1.078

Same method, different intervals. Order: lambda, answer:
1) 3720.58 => 1.118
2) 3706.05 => 1.127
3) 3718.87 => 1.094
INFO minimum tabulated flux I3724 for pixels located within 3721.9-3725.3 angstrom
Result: 1.078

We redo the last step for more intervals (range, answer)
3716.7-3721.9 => 1.094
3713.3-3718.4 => 1.12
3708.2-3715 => 1.084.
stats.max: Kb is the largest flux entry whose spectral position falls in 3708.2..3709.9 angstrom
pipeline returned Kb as 1.177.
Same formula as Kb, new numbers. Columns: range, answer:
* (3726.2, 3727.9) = 1.152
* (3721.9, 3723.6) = 1.124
